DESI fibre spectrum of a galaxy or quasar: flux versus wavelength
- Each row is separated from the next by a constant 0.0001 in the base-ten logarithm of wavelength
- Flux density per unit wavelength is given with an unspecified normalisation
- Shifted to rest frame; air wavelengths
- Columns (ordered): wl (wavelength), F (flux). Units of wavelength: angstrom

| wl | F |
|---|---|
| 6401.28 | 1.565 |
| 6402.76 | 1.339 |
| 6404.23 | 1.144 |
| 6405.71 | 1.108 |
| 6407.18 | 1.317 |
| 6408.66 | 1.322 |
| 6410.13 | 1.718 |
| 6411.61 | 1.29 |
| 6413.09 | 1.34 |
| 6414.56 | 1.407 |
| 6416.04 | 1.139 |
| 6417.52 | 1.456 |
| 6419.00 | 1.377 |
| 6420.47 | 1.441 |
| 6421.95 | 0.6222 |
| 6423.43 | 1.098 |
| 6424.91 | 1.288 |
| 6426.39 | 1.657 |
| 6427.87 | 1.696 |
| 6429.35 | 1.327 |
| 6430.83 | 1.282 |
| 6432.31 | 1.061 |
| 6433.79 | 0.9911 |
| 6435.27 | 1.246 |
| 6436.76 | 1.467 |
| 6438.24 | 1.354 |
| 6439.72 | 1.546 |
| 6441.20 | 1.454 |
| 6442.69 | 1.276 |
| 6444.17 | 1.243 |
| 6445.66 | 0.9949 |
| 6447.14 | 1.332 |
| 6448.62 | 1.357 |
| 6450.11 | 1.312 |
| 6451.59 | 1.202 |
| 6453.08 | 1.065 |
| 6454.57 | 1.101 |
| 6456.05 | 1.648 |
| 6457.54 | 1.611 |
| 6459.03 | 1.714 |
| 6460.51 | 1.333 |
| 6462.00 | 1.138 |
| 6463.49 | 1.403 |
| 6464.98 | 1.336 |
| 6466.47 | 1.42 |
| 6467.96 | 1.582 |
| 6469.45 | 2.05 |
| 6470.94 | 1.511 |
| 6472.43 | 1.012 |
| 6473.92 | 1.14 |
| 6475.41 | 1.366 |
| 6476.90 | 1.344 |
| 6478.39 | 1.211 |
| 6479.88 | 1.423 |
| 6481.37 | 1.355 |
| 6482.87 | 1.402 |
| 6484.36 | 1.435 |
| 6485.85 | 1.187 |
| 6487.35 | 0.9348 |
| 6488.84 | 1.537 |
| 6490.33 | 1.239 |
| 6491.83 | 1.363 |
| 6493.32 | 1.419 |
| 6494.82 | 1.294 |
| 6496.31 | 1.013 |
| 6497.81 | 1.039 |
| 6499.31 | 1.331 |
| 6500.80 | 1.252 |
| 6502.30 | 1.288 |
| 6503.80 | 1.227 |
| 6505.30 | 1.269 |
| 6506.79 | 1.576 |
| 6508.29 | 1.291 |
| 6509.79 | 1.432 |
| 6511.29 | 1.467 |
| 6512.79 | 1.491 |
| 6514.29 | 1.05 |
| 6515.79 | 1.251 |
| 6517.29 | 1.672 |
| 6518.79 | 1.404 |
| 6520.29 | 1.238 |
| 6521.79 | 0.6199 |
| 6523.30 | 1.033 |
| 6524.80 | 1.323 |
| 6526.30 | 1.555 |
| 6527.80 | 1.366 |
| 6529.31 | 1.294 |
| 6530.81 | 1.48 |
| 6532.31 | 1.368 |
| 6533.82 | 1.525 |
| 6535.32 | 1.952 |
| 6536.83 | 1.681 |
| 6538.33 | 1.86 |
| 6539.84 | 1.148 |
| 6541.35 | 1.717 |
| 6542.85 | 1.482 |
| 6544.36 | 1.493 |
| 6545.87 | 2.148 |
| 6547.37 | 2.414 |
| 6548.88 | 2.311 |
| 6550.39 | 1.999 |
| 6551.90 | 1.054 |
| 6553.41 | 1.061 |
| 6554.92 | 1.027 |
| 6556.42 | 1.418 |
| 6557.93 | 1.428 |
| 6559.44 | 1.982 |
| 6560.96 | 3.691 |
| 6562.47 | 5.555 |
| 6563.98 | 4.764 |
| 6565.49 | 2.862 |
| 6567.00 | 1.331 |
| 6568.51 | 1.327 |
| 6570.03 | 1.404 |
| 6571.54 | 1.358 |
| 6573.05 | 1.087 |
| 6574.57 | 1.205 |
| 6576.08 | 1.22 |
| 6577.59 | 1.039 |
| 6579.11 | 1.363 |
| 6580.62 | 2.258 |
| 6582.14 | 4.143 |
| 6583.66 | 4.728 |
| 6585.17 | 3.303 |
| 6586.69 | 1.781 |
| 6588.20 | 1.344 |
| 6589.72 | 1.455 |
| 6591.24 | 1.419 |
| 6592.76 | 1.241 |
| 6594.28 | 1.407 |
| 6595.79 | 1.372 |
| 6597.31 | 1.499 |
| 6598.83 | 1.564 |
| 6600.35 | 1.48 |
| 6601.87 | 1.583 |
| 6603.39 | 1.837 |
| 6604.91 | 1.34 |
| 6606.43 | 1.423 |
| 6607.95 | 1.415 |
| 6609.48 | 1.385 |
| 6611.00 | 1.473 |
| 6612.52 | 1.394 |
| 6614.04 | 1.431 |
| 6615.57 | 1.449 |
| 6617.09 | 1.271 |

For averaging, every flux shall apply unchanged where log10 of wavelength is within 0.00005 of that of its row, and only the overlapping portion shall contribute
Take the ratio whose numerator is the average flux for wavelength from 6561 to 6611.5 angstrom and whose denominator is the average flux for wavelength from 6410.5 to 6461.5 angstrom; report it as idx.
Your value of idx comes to 1.5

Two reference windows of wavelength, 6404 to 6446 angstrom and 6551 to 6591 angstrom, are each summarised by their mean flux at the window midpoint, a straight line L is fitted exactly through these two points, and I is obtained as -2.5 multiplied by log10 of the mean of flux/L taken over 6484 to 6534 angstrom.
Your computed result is 0.33 mag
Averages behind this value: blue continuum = 1.3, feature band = 1.3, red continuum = 2.11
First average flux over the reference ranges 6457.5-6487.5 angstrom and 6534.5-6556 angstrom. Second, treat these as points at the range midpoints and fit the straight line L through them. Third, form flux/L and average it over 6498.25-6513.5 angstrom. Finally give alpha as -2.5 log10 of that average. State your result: 0.12 mag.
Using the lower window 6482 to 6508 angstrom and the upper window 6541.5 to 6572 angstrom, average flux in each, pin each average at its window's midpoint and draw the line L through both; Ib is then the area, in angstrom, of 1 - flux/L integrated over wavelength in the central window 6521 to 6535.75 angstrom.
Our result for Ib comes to 3.4 angstrom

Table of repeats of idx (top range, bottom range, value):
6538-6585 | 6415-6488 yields 1.57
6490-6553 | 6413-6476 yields 1.08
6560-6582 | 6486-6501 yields 1.80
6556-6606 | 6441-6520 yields 1.52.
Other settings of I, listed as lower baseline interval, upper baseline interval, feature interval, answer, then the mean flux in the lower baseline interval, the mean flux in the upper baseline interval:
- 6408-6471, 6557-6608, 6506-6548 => 0.19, 1.35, 2.01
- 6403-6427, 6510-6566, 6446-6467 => 0.09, 1.29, 1.78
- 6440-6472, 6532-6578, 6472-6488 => 0.19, 1.38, 1.88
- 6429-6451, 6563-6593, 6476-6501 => 0.21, 1.28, 2.07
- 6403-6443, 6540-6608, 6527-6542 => 0.15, 1.31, 1.92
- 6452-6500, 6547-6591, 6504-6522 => 0.23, 1.34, 2.12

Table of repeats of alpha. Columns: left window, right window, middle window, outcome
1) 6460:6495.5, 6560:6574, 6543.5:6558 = 0.381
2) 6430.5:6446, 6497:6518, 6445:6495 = -0.041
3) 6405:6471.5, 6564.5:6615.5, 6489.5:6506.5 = 0.186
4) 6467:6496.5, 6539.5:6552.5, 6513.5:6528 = 0.276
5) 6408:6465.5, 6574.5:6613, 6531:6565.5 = -0.242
